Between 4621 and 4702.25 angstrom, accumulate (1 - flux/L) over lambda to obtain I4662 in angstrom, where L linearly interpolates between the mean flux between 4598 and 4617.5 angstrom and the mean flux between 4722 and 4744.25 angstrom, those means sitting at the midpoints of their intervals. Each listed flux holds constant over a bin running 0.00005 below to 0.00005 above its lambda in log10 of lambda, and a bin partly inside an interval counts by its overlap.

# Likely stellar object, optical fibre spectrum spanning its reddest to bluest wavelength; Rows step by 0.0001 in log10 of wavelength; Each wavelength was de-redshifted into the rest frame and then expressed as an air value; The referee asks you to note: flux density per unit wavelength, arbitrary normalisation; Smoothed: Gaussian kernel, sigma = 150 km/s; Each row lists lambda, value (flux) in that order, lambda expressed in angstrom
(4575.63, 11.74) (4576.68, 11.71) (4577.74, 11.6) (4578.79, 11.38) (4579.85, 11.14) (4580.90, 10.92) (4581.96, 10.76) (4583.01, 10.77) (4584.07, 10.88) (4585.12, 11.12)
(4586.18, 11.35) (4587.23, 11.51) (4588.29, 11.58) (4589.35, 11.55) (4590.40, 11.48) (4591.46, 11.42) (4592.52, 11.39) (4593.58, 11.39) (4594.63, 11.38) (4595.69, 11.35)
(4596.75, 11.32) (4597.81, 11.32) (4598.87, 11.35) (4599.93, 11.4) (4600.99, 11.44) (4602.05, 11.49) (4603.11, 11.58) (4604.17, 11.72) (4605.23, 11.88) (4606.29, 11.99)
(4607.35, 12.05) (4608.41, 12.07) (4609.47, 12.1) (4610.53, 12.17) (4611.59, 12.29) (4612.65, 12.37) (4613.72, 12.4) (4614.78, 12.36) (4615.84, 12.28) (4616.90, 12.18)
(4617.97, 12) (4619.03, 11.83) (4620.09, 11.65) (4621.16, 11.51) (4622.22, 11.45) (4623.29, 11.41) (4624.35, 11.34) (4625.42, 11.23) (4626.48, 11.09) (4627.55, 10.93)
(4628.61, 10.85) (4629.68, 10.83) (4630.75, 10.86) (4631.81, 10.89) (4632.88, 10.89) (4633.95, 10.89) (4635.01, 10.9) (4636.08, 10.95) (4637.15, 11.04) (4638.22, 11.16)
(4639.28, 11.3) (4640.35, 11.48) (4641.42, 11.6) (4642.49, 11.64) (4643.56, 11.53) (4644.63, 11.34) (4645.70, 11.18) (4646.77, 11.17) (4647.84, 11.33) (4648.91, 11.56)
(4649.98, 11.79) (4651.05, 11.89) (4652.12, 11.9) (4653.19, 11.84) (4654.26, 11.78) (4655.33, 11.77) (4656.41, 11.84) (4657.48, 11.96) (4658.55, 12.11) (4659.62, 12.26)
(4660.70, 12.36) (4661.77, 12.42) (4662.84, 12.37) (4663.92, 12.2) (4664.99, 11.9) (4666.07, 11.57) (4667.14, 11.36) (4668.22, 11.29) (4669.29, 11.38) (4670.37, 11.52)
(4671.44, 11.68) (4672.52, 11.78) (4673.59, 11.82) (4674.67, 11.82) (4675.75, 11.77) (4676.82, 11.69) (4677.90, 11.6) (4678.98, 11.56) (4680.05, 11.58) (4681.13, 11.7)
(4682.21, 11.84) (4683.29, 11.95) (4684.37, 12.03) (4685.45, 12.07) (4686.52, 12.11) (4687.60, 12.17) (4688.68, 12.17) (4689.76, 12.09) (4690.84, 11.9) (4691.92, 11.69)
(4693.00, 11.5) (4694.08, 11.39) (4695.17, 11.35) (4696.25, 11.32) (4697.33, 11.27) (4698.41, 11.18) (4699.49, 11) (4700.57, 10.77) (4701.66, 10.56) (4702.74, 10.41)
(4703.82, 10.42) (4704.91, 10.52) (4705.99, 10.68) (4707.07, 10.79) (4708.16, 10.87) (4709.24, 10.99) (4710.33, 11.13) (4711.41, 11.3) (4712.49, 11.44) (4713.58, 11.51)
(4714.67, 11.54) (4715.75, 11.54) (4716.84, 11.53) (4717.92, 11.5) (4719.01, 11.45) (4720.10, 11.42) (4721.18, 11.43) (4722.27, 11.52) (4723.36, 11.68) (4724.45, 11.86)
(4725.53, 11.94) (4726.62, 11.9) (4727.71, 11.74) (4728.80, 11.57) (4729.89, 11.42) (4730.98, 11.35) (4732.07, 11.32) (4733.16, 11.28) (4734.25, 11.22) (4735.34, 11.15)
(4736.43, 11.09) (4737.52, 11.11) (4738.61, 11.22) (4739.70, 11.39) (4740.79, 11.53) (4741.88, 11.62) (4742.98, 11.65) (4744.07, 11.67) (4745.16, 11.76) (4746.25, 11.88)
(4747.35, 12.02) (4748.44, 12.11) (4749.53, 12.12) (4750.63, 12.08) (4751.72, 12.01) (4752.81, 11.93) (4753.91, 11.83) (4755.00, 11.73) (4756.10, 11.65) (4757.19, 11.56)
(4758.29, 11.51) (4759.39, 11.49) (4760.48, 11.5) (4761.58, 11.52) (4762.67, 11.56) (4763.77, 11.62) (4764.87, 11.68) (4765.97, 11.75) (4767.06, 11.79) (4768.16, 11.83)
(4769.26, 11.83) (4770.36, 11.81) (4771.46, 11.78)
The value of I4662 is 1.38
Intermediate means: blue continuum 11.9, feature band 11.5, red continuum 11.5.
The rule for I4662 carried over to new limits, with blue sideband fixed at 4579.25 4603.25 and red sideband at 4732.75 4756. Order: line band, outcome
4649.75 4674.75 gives -0.9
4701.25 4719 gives 0.8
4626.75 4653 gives 0.3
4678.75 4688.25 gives -0.3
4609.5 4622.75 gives -0.8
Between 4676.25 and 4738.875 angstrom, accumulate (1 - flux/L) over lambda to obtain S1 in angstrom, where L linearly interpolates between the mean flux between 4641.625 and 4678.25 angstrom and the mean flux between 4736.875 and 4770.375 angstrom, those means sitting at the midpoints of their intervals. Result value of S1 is 1.6 angstrom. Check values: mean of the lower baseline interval 11.7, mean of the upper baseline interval 11.7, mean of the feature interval 11.4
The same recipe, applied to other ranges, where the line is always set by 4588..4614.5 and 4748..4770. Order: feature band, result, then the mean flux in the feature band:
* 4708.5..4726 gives 0.39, 11.5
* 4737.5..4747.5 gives 0.13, 11.6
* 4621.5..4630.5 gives 0.44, 11.1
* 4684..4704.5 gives 0.53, 11.4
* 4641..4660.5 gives 0.02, 11.7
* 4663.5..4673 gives 0.08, 11.6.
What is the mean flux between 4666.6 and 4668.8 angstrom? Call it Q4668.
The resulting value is 11.3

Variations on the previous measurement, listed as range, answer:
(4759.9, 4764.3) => 11.6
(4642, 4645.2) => 11.5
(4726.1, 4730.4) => 11.6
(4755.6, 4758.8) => 11.6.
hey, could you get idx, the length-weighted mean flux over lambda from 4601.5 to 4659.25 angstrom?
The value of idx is 11.6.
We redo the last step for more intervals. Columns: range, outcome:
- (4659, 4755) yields 11.6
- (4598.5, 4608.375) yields 11.7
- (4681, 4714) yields 11.4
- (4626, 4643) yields 11.1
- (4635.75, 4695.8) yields 11.7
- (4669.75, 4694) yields 11.8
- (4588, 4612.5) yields 11.7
